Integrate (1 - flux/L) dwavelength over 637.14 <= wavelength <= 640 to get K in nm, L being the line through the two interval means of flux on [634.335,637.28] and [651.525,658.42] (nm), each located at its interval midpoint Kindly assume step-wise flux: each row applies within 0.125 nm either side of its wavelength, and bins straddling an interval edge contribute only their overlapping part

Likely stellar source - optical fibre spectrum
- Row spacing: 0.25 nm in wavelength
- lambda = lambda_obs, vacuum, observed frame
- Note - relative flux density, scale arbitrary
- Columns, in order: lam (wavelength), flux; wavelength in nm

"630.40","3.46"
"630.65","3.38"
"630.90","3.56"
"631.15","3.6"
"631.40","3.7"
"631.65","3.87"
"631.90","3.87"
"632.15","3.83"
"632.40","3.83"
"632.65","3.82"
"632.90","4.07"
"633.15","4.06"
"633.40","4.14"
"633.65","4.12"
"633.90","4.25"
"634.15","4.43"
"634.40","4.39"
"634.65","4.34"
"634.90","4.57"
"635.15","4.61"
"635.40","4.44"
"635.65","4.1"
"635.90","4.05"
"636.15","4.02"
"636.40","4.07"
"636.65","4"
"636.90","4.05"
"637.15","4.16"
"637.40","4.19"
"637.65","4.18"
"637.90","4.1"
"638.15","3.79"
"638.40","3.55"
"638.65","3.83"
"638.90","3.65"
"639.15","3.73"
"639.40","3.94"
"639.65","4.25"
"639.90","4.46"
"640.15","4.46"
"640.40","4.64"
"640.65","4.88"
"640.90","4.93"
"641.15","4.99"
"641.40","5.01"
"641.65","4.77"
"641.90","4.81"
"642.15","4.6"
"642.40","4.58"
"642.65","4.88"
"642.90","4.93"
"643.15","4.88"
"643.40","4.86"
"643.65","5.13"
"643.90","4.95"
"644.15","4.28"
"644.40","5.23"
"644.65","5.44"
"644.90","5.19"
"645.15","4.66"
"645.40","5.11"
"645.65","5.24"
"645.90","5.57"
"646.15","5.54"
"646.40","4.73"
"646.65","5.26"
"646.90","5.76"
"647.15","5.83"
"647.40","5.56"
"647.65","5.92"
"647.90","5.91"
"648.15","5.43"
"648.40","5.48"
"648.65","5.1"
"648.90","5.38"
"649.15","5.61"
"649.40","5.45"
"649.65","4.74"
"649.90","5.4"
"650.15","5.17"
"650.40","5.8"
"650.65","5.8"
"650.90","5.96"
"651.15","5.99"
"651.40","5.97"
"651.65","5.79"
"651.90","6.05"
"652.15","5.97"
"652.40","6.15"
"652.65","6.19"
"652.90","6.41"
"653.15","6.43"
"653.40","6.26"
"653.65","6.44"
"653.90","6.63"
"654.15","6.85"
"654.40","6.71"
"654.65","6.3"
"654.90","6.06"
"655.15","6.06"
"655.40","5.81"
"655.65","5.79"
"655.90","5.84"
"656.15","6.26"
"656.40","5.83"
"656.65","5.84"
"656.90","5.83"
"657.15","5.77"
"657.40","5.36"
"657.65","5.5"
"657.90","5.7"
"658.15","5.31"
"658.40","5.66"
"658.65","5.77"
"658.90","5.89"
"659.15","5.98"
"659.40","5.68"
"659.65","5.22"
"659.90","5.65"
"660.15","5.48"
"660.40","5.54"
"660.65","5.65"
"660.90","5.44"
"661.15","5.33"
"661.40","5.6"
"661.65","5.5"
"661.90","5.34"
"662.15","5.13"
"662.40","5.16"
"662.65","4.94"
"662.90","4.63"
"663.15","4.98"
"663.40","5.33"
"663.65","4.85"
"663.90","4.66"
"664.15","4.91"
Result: 0.33 nm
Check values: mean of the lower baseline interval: 4.23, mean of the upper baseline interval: 6.03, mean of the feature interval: 3.97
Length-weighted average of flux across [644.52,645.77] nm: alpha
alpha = 5.13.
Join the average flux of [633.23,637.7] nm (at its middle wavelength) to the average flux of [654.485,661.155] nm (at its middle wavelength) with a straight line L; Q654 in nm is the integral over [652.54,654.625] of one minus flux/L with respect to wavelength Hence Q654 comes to -0.39 nm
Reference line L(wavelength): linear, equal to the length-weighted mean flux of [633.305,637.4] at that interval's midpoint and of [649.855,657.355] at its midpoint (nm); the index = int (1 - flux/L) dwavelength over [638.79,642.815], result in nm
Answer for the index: 0.20 nm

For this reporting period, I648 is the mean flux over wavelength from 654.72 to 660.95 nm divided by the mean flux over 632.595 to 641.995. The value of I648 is 1.3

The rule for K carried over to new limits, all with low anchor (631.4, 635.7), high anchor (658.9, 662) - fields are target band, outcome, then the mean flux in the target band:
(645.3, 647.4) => -0.25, 5.39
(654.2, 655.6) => -0.25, 6.2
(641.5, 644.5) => -0.12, 4.82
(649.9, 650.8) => -0.10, 5.57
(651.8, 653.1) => -0.26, 6.17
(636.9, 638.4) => 0.11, 4.04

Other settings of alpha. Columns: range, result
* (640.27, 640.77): 4.76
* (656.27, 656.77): 5.84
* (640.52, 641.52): 4.95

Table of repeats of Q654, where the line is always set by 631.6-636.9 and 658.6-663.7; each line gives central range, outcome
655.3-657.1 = -0.25 nm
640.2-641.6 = -0.13 nm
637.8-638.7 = 0.11 nm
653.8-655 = -0.34 nm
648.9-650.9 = -0.24 nm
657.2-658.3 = -0.06 nm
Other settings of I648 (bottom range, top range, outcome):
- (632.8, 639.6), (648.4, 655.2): 1.45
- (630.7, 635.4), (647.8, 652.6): 1.39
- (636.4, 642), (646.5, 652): 1.31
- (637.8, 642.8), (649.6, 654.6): 1.38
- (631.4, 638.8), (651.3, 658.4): 1.48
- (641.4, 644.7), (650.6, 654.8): 1.28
